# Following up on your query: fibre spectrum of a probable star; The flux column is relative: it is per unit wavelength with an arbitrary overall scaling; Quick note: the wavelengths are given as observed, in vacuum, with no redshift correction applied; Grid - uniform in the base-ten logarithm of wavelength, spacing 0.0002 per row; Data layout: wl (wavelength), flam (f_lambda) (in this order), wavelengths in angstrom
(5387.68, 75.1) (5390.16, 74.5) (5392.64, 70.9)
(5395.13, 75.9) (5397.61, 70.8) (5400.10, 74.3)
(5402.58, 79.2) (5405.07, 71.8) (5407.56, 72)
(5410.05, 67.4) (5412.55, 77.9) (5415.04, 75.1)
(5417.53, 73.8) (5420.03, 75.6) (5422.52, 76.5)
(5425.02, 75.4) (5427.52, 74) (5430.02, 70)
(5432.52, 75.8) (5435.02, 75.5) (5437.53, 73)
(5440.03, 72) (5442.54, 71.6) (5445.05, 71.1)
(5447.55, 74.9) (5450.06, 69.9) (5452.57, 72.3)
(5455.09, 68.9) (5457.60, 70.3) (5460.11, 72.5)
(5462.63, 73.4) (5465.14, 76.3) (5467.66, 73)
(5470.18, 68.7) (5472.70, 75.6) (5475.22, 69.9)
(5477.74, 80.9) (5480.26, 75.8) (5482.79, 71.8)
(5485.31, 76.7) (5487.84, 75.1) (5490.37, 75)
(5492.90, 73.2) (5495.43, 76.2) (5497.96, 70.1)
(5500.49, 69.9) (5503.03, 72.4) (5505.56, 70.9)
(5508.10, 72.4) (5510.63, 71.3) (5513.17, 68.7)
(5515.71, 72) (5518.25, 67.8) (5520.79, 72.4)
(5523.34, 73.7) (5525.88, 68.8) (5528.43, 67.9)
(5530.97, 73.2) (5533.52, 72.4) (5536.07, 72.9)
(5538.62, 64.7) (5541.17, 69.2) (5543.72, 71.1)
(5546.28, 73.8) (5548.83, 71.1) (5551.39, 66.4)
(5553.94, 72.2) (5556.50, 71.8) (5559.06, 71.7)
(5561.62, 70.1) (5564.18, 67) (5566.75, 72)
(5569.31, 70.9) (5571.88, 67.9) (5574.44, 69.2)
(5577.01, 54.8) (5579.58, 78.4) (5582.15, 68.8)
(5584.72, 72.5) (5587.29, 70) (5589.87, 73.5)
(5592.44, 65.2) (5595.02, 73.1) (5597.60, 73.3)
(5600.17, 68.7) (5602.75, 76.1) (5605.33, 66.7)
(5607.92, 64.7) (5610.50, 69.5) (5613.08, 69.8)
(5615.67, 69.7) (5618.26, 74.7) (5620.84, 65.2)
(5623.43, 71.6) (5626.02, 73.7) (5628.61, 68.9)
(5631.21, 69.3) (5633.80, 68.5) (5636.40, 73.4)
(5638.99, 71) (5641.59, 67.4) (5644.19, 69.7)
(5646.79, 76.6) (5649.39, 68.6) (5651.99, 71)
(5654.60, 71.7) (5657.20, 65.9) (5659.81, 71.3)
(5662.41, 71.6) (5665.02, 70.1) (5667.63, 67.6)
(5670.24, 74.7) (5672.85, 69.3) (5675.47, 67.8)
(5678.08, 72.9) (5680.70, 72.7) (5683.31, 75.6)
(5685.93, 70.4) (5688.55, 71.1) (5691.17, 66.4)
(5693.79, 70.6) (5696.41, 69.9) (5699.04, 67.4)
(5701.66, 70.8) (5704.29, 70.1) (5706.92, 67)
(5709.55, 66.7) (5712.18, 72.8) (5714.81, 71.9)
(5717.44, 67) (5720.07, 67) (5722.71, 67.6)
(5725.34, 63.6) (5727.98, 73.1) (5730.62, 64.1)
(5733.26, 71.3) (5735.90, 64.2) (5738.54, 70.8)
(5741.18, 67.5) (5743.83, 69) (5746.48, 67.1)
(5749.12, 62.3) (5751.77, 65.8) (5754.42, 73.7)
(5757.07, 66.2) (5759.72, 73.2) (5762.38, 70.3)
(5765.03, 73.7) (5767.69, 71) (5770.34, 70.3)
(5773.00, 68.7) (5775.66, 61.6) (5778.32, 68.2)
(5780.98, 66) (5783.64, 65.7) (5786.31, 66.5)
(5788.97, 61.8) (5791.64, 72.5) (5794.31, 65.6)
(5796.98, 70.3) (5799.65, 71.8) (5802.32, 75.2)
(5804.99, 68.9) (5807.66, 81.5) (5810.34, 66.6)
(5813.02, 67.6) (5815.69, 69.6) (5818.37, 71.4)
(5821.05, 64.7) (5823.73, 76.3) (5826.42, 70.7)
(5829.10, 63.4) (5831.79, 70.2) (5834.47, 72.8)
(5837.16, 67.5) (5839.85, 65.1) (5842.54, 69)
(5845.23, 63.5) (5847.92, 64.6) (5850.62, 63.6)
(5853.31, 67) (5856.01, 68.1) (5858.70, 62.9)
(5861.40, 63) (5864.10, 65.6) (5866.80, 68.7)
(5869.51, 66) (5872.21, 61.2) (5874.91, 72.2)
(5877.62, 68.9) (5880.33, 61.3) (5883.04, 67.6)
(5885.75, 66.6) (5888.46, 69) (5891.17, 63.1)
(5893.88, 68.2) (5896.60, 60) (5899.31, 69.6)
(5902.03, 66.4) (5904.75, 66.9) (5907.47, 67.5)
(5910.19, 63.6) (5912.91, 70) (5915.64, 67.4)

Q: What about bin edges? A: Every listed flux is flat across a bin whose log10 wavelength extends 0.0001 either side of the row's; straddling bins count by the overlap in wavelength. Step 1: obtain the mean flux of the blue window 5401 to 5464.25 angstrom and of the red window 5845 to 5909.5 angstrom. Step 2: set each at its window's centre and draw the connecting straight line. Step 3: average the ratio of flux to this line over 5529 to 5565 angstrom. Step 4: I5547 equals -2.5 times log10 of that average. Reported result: 0.012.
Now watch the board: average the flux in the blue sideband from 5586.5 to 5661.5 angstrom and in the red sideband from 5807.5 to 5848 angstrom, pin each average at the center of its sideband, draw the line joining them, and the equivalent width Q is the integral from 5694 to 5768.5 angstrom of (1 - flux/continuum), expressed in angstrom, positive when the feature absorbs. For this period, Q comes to 0.8 angstrom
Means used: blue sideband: 70.3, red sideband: 68.8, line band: 68.8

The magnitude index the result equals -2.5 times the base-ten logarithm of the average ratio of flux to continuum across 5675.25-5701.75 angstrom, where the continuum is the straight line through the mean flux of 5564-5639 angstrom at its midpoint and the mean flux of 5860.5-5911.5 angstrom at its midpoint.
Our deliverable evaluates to -0.03 mag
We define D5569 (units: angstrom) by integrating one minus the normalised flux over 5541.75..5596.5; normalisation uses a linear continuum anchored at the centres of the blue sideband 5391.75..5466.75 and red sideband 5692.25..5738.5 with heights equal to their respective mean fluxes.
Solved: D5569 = 0.7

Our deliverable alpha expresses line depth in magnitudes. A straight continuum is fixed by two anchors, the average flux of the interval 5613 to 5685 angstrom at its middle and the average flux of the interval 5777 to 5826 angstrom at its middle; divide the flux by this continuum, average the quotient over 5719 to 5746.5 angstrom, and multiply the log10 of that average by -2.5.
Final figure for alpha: 0.04 mag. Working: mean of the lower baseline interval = 70.7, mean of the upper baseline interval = 69.5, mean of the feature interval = 67.8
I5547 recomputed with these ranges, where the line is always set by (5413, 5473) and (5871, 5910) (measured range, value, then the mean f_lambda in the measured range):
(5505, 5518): 0.02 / 70.8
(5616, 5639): -0.01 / 70.7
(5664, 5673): -0.01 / 70.6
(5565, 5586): 0.03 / 69.3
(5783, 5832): -0.03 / 69.5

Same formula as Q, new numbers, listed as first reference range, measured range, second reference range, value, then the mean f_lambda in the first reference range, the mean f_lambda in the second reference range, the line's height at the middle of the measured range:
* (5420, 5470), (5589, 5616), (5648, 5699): 0.5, 72.9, 70.4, 71.2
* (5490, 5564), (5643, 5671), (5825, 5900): -0.6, 71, 66.4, 69.2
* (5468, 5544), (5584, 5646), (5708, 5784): 0.1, 72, 68.3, 70.4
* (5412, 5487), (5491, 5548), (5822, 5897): 1.0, 73.6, 66.7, 72.4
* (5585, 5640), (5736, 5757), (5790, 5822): 0.8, 70.4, 70.5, 70.4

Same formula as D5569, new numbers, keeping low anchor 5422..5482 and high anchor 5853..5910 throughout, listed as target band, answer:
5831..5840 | -0.3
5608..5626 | 0.1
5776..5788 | 0.3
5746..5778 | -0.3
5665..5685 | -0.5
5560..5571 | 0.2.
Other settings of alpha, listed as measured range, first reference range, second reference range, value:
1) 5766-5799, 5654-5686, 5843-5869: 0.00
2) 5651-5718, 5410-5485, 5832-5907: -0.01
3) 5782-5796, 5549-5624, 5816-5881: 0.02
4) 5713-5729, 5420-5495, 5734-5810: 0.02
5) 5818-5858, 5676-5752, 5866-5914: -0.01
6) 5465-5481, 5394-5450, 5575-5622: -0.02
